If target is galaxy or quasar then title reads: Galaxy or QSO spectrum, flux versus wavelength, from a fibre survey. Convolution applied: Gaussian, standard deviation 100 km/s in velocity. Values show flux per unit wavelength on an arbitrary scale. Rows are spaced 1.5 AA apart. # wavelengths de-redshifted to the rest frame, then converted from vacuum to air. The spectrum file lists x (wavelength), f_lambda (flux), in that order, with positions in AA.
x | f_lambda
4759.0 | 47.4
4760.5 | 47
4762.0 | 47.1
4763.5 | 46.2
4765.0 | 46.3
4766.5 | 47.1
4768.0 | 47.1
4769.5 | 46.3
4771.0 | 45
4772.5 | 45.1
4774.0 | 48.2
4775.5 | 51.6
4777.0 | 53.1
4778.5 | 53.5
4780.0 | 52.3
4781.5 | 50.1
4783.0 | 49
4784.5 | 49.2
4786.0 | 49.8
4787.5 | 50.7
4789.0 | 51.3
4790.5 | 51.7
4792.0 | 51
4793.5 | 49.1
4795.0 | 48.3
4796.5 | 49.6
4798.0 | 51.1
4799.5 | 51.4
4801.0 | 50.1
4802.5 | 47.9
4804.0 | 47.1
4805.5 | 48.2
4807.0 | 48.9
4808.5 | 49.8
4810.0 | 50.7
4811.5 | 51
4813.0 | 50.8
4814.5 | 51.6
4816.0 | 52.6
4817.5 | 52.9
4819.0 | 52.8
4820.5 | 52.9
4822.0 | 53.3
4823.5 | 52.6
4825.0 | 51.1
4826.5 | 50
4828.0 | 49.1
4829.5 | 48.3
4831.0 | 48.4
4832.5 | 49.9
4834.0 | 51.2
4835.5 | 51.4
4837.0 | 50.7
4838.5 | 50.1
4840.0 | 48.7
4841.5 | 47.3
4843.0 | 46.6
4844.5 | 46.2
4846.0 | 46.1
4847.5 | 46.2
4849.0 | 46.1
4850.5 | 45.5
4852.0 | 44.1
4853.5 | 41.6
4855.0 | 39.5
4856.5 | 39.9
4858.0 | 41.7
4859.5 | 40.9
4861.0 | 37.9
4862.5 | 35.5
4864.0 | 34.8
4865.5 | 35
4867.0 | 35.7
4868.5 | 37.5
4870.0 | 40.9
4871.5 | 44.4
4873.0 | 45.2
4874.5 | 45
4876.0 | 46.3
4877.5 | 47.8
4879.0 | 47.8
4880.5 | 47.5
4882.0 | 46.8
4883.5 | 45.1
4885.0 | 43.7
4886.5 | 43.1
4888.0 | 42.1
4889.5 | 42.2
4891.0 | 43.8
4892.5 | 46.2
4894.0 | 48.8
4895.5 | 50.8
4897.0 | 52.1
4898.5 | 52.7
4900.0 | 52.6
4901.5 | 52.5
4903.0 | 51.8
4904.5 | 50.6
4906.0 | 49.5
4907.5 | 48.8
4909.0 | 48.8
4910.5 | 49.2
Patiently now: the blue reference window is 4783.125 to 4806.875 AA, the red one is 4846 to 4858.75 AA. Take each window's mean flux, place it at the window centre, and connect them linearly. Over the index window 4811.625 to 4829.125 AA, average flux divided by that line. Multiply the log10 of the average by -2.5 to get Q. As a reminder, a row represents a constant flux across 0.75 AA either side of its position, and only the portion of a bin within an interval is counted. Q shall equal -0.106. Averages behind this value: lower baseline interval 49.7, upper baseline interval 43.3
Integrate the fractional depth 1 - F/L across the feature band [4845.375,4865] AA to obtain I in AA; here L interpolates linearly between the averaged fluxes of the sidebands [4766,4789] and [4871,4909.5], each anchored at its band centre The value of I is 2.73 AA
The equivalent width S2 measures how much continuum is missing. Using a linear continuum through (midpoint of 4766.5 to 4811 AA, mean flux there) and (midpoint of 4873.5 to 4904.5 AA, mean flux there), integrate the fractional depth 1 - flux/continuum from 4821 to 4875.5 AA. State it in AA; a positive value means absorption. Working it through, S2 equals 3.8 AA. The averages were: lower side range 49.5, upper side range 47.5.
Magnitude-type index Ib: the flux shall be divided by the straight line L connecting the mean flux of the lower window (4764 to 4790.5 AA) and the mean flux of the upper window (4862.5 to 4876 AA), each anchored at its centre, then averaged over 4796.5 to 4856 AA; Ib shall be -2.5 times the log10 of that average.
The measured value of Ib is -0.11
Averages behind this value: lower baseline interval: 49.2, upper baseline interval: 39.9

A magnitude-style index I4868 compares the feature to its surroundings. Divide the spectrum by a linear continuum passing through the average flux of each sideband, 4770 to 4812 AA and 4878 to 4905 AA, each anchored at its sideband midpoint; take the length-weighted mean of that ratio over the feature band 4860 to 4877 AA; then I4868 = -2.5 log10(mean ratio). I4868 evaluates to 0.20 mag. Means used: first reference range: 49.8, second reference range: 47.8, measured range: 40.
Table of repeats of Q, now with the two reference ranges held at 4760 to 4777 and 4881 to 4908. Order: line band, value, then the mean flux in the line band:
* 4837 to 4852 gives 0.02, 47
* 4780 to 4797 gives -0.06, 50.1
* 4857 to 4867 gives 0.26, 37.5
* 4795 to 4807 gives -0.04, 49.2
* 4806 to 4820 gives -0.08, 51.2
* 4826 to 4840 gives -0.05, 49.8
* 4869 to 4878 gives 0.07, 44.6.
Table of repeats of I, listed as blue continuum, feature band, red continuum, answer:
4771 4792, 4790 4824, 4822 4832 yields -0.3 AA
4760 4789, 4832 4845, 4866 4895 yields -0.9 AA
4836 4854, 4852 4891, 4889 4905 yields 5.0 AA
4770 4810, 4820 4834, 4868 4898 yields -0.7 AA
